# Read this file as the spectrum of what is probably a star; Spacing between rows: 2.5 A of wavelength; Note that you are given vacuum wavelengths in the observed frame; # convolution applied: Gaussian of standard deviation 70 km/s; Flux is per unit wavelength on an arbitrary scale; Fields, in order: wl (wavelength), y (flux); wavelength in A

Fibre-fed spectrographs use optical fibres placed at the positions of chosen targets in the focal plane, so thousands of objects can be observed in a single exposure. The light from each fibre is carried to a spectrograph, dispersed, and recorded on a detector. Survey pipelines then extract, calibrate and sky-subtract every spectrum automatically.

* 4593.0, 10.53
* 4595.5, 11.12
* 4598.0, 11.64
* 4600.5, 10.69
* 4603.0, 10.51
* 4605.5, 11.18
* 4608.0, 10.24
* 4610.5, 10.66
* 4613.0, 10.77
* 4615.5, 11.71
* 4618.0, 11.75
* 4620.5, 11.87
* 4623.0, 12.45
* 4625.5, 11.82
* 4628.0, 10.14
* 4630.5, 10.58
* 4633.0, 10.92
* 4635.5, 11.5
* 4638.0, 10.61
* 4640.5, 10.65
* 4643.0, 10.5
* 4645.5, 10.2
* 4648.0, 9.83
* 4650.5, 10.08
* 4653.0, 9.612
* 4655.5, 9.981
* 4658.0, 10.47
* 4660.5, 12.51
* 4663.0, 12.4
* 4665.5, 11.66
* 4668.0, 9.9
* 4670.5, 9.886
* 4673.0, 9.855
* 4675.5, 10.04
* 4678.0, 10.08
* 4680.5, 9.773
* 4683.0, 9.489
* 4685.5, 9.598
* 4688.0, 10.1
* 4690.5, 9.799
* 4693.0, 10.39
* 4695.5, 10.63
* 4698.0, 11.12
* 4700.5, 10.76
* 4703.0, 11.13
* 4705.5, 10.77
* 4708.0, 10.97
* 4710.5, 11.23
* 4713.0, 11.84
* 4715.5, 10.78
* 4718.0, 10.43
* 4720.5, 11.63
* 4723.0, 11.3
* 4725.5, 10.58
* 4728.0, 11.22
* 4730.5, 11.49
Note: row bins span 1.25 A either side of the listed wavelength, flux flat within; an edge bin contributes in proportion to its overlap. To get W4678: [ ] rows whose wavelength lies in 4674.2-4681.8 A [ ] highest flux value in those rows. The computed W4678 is 10.08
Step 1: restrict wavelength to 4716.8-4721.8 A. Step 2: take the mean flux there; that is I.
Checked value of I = 11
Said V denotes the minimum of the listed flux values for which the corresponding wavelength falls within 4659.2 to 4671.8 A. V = 9.886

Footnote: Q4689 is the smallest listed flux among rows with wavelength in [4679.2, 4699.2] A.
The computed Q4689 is 9.489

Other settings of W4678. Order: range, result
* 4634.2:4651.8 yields 11.5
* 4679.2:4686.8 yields 9.773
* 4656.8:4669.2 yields 12.51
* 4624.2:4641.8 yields 11.82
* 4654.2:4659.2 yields 10.47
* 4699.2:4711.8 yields 11.23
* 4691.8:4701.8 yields 11.12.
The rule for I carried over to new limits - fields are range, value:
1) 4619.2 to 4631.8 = 11.4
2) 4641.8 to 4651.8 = 10.1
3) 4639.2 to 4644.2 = 10.6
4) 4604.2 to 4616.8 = 10.9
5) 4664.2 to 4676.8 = 10.3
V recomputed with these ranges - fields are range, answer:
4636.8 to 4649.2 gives 9.83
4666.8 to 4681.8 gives 9.773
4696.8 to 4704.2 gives 10.76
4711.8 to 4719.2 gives 10.43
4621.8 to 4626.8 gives 11.82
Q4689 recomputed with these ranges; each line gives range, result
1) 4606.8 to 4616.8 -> 10.24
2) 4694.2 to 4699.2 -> 10.63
